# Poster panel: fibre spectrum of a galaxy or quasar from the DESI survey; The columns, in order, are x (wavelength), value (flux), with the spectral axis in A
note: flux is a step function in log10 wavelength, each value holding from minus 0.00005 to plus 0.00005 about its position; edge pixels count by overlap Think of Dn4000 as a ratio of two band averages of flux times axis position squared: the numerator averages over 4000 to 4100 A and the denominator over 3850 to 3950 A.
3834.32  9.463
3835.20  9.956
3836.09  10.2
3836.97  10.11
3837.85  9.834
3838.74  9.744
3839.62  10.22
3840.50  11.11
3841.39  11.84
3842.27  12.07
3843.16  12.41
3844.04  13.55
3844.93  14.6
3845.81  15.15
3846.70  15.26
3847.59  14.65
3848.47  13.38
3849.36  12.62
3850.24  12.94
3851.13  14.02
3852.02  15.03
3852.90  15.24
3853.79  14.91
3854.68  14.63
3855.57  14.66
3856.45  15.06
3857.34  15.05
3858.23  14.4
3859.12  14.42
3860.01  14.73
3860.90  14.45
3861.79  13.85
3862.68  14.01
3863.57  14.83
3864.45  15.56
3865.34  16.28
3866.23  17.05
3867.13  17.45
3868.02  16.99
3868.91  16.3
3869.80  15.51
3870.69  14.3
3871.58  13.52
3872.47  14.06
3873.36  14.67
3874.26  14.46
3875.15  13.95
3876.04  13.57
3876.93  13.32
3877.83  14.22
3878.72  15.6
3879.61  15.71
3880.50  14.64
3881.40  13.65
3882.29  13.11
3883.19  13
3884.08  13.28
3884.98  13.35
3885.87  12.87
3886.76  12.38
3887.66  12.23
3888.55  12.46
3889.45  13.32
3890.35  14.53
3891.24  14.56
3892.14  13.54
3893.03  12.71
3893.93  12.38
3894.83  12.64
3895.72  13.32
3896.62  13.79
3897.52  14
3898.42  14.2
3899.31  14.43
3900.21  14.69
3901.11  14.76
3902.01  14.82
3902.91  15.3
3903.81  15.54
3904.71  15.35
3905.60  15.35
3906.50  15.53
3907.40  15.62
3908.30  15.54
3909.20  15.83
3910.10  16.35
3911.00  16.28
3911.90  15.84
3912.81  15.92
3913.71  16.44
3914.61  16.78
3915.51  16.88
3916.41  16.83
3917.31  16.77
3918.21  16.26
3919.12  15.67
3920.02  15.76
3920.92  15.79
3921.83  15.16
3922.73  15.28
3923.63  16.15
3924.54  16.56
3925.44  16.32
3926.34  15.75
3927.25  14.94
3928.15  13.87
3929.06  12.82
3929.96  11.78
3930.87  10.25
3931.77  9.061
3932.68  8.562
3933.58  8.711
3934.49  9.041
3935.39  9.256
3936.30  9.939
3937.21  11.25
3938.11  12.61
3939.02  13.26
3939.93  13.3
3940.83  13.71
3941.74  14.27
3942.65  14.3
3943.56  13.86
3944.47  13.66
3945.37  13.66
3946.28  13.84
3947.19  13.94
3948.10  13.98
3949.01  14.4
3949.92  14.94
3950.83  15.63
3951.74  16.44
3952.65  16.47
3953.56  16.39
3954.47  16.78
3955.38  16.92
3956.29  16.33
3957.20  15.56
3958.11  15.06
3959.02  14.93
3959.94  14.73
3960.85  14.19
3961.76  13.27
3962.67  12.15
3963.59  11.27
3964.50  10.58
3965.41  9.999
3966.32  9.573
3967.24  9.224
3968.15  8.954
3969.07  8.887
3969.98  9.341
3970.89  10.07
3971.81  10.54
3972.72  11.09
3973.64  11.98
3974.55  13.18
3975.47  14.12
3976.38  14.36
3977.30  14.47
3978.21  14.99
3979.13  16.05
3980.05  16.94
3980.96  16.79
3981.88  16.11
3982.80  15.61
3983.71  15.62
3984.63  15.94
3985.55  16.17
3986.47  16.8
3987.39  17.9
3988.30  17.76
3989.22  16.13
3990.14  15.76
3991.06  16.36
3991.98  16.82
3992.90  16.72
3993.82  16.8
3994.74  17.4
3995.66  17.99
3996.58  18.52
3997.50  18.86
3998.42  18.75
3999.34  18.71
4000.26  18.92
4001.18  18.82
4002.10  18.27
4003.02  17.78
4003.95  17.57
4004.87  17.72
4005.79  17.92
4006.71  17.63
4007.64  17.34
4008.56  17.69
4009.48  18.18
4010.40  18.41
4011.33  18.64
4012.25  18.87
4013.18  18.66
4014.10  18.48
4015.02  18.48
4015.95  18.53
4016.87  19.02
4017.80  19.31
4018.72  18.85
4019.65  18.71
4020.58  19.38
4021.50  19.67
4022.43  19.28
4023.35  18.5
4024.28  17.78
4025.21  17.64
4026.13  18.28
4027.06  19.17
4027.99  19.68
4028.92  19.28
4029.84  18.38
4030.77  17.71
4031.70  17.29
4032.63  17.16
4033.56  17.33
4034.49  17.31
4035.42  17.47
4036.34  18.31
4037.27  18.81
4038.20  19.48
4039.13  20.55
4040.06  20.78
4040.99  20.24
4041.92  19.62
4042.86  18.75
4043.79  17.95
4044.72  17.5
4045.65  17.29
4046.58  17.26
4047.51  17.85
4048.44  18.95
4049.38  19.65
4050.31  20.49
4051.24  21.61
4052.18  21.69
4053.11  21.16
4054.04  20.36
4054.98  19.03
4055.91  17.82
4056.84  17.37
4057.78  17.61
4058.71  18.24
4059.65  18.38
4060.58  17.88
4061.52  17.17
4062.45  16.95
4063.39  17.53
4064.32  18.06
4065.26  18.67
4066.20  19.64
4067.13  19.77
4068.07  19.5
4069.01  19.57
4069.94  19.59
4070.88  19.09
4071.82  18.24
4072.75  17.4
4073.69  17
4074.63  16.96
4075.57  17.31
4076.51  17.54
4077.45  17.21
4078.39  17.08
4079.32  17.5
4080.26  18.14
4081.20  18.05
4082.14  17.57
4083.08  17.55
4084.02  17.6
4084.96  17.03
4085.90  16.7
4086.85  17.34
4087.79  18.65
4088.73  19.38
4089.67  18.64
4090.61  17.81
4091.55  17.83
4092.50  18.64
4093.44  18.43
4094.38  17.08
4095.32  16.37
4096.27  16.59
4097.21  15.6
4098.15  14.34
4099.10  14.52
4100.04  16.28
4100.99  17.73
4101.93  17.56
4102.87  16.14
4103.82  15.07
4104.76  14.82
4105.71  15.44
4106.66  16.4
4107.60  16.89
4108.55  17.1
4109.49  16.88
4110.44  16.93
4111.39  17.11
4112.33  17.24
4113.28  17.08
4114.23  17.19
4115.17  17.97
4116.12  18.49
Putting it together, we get 1.38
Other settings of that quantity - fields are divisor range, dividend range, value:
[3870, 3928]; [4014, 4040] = 1.35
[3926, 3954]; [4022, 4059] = 1.52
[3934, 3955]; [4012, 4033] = 1.41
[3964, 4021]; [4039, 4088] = 1.19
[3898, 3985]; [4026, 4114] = 1.36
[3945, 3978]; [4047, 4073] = 1.50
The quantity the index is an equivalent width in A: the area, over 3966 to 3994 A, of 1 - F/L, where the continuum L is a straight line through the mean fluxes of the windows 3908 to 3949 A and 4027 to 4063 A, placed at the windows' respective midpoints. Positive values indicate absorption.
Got 3.3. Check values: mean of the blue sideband 14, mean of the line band 14.2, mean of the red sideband 18.7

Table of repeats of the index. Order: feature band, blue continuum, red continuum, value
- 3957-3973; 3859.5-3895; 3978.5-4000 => 4.7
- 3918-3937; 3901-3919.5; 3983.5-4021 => 3.7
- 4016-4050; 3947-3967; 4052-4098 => -4.0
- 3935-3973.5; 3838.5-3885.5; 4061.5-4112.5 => 6.1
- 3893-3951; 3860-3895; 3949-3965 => 1.4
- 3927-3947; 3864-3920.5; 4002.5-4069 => 4.9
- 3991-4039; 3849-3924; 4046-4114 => -4.4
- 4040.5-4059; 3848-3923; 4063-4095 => -1.6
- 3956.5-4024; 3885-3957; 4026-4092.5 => 1.9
